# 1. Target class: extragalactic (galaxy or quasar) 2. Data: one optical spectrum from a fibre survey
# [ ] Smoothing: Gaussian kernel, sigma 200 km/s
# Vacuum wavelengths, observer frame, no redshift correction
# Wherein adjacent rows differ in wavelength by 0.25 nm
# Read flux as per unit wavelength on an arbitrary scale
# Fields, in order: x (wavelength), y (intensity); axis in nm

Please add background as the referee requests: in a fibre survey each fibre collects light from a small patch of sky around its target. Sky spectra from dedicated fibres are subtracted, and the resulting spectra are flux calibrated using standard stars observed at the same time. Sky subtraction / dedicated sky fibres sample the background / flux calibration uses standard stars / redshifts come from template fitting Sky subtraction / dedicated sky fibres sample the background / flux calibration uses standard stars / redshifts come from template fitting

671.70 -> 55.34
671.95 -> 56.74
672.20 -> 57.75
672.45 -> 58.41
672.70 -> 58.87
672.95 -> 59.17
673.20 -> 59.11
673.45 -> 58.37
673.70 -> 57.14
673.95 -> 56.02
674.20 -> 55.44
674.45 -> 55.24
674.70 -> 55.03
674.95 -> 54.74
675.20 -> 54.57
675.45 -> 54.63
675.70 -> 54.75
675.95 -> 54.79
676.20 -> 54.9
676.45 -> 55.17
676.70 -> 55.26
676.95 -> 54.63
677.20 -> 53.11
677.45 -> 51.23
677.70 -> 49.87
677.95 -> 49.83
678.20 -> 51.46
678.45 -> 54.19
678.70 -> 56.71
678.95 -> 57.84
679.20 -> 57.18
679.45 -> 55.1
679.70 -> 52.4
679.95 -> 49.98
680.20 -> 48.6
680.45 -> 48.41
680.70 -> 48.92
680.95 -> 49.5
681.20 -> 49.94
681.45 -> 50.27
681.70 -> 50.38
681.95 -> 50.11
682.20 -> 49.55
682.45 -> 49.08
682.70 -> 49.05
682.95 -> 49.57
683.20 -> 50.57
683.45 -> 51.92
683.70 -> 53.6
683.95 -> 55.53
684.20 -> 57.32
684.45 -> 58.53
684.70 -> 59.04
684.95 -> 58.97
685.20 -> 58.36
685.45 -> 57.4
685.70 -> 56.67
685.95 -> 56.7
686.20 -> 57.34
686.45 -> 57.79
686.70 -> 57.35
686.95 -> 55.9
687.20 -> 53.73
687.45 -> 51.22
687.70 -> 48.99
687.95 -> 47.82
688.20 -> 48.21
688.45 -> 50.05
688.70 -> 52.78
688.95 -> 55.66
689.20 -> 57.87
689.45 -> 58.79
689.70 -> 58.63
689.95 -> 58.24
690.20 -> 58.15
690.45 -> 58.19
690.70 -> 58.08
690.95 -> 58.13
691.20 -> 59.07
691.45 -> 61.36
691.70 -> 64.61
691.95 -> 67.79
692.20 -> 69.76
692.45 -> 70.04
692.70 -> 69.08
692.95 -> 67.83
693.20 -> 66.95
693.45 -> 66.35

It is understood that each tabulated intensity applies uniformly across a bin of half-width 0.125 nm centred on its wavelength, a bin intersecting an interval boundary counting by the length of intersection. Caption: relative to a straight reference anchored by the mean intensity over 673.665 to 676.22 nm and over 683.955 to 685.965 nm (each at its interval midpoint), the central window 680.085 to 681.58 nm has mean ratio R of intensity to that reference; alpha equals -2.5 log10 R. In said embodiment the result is 0.15 mag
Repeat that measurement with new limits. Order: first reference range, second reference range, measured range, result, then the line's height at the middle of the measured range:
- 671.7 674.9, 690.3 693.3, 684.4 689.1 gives 0.14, 62.2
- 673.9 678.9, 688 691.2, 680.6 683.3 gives 0.11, 54.9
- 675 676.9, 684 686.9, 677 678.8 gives 0.06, 55.4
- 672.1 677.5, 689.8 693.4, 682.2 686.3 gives 0.10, 60.1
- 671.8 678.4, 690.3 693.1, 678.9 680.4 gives 0.09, 57.6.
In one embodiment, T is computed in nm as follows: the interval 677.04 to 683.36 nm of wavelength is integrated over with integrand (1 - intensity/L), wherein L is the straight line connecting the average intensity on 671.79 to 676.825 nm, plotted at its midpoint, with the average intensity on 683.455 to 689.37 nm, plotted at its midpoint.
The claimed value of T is 0.49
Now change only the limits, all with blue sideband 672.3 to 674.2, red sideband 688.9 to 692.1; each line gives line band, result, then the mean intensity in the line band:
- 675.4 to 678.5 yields 0.267 nm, 53.3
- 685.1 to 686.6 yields 0.048 nm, 57.4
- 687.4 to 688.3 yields 0.160 nm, 48.9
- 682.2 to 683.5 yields 0.200 nm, 49.9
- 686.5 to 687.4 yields 0.059 nm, 55.5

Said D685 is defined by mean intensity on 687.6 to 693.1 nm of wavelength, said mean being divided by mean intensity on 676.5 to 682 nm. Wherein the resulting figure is 1.1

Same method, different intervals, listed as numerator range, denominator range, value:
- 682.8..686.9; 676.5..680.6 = 1.06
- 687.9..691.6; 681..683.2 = 1.13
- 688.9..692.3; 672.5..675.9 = 1.07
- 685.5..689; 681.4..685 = 1.02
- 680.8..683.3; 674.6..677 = 0.91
